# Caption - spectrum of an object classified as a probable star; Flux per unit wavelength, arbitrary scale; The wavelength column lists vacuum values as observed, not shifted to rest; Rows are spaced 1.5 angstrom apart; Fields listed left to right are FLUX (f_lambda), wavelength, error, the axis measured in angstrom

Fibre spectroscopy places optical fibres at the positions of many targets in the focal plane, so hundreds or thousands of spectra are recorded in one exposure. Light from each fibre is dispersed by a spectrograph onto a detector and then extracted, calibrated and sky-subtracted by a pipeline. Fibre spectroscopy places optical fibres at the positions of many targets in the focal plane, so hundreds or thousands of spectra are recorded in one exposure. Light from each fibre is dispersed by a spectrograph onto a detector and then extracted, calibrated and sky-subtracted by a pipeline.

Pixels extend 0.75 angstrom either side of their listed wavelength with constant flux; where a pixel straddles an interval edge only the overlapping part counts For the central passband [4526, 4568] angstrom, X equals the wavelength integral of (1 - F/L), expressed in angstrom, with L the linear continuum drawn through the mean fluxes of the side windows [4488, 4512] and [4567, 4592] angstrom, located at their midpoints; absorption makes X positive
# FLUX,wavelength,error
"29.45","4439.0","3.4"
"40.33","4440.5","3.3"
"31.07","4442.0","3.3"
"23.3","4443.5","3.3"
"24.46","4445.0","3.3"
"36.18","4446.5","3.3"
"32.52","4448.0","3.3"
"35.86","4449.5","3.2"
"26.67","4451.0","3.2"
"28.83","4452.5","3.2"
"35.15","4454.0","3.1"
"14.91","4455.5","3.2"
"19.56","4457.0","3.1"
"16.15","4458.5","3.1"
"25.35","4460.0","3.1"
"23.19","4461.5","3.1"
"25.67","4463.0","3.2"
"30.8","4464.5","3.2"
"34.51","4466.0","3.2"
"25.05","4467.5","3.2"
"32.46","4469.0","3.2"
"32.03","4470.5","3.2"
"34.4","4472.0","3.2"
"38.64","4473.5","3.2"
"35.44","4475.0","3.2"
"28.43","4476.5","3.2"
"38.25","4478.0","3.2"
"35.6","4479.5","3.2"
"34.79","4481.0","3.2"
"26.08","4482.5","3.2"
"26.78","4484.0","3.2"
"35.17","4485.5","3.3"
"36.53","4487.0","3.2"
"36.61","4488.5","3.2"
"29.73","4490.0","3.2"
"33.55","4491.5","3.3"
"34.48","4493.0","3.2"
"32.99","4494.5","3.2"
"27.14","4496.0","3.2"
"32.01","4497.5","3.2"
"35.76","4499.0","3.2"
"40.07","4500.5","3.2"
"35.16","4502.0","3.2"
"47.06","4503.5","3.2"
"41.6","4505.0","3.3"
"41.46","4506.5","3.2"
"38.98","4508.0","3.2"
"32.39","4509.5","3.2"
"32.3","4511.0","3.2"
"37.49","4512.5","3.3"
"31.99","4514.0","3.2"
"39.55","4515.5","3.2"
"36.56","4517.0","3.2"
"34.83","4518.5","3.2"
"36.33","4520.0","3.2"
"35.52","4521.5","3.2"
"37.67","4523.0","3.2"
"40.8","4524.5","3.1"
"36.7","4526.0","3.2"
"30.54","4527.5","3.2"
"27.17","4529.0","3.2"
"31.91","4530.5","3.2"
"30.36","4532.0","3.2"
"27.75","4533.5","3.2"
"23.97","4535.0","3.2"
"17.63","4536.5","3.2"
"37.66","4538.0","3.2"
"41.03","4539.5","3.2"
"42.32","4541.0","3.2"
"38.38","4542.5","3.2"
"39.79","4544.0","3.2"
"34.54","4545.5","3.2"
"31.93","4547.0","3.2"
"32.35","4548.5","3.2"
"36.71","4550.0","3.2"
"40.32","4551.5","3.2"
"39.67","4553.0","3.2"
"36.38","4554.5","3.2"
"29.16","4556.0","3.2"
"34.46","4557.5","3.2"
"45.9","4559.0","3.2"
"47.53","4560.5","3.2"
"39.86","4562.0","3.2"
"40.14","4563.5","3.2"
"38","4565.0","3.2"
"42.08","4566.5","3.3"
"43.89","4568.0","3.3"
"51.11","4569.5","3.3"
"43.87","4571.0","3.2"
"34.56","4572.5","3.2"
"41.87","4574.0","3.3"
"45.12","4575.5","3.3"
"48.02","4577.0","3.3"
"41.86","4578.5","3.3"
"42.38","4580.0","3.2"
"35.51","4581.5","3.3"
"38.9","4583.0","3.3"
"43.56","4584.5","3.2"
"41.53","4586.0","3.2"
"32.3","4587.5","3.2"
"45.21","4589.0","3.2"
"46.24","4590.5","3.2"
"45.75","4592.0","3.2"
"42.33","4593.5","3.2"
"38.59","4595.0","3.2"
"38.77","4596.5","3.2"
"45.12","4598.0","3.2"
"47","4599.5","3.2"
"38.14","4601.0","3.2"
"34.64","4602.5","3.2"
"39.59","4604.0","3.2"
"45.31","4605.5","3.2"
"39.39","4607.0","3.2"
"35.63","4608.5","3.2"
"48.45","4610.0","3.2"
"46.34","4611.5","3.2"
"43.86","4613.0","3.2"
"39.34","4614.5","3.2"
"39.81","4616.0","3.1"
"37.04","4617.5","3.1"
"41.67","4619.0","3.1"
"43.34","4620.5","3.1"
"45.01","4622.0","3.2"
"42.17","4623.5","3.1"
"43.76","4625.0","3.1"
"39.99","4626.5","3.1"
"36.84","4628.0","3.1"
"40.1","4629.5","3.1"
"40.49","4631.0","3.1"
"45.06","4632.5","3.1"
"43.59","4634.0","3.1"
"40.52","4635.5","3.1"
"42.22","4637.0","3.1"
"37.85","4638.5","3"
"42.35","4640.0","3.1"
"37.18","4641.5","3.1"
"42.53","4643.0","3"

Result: 4.3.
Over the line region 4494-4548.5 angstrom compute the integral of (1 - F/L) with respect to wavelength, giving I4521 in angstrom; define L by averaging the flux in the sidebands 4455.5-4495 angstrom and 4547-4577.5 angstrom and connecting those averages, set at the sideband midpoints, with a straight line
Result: 0.9 angstrom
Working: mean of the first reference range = 30.5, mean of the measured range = 35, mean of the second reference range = 40.3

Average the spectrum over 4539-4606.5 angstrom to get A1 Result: 40.5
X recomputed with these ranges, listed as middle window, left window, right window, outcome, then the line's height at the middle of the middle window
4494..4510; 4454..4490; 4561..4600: -1.72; 33.3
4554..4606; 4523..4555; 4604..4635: -4.40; 38.1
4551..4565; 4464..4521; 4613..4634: -0.45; 37.9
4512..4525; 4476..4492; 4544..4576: -0.28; 35.9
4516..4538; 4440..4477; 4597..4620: 1.54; 34.8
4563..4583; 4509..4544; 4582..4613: -1.57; 39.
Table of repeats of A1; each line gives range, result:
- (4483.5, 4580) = 36.7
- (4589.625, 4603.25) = 41.9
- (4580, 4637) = 41.4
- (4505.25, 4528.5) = 36.2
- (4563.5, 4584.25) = 42.1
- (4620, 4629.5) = 41.7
